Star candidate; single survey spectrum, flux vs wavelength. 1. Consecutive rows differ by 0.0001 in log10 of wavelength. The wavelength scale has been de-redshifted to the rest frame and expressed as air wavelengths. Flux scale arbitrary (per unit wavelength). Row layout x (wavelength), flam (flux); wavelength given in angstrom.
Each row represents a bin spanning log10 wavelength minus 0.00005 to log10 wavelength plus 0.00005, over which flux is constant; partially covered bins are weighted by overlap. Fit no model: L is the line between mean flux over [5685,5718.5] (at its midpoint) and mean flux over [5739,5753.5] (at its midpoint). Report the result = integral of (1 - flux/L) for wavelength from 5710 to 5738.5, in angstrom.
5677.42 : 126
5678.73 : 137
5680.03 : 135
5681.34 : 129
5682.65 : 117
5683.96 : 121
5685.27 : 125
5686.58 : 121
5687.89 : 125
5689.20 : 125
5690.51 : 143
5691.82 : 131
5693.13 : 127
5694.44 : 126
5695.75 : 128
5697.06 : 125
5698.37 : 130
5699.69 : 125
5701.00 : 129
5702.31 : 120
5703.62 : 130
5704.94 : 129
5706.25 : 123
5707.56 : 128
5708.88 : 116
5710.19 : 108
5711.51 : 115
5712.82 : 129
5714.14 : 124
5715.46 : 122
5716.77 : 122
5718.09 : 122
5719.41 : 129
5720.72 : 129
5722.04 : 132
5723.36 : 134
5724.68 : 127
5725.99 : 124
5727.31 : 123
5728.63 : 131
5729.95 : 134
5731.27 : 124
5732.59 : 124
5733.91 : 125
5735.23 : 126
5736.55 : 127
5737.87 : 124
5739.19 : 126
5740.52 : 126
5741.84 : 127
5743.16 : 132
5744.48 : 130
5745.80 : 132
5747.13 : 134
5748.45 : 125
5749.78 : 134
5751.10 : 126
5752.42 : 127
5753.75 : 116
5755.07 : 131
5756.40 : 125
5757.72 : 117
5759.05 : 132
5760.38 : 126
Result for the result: 0.3 angstrom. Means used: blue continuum 125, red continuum 129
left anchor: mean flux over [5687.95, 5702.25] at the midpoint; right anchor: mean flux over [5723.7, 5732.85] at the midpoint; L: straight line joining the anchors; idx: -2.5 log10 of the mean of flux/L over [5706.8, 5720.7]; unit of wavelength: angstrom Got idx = 0.05 mag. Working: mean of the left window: 128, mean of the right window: 127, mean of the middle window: 122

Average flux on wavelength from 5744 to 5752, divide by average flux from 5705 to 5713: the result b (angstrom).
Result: 1.1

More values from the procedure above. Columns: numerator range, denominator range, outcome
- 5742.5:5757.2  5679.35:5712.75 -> 1.02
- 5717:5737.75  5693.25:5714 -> 1.02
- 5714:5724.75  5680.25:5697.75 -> 1.00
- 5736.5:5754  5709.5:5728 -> 1.03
